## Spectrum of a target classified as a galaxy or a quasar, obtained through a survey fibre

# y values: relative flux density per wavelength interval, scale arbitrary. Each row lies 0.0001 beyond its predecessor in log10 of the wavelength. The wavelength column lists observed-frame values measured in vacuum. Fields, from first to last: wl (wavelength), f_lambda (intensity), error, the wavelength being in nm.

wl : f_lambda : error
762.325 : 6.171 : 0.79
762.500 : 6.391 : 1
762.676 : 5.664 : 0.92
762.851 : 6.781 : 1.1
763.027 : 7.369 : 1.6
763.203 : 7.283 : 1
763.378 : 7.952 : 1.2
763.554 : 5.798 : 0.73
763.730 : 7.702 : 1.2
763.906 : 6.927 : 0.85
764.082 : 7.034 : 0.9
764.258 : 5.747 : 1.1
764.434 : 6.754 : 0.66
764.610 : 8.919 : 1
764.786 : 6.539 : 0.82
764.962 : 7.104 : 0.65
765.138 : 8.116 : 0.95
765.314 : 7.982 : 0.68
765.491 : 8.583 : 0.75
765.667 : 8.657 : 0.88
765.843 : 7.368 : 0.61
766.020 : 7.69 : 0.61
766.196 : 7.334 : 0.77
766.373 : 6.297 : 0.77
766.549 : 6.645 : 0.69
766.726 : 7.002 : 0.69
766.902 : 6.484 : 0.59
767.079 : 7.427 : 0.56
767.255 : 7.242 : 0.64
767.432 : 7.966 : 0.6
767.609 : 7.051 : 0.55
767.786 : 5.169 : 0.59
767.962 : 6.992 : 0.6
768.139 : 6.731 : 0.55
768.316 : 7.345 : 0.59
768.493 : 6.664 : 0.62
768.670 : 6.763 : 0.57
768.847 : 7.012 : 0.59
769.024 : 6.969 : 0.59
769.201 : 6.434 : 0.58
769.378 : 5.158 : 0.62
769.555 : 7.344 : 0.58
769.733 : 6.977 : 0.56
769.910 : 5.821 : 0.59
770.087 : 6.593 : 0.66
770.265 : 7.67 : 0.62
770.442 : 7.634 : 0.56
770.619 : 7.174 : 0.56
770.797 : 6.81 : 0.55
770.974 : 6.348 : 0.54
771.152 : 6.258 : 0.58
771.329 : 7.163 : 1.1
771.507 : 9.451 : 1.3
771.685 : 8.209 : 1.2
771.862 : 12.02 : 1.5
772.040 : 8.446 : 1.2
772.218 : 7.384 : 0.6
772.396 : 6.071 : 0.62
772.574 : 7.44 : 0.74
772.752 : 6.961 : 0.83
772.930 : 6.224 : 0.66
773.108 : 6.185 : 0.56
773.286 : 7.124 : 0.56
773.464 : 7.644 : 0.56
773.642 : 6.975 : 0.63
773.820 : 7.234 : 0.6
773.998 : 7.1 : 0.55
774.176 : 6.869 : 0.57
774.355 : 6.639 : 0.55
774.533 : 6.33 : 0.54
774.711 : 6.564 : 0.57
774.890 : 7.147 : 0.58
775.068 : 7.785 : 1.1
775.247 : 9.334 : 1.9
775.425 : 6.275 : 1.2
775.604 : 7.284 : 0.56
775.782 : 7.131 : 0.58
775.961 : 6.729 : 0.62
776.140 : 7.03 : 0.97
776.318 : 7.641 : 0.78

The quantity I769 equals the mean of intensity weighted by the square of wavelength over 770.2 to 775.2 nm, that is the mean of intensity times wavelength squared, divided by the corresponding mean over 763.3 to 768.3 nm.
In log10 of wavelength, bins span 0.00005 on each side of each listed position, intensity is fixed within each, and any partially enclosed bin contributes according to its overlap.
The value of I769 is 1.04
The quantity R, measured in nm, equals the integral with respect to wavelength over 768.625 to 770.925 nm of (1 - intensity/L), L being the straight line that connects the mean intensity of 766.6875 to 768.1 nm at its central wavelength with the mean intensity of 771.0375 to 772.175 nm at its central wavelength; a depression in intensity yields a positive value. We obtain 0.30 nm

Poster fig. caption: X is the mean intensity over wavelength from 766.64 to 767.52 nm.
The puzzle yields 7.23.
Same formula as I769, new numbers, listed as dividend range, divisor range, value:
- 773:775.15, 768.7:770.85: 1.04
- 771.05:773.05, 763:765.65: 1.07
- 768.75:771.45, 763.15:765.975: 0.93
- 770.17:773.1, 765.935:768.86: 1.10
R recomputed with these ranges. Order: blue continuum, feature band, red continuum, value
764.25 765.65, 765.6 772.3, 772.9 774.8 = 0.05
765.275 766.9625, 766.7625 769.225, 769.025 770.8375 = 0.07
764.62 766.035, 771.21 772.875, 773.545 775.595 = -0.17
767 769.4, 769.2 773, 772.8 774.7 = -0.25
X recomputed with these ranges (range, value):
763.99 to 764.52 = 6.51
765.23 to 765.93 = 8.15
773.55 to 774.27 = 7.04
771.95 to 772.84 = 7.26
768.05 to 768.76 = 6.87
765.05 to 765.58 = 8.22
